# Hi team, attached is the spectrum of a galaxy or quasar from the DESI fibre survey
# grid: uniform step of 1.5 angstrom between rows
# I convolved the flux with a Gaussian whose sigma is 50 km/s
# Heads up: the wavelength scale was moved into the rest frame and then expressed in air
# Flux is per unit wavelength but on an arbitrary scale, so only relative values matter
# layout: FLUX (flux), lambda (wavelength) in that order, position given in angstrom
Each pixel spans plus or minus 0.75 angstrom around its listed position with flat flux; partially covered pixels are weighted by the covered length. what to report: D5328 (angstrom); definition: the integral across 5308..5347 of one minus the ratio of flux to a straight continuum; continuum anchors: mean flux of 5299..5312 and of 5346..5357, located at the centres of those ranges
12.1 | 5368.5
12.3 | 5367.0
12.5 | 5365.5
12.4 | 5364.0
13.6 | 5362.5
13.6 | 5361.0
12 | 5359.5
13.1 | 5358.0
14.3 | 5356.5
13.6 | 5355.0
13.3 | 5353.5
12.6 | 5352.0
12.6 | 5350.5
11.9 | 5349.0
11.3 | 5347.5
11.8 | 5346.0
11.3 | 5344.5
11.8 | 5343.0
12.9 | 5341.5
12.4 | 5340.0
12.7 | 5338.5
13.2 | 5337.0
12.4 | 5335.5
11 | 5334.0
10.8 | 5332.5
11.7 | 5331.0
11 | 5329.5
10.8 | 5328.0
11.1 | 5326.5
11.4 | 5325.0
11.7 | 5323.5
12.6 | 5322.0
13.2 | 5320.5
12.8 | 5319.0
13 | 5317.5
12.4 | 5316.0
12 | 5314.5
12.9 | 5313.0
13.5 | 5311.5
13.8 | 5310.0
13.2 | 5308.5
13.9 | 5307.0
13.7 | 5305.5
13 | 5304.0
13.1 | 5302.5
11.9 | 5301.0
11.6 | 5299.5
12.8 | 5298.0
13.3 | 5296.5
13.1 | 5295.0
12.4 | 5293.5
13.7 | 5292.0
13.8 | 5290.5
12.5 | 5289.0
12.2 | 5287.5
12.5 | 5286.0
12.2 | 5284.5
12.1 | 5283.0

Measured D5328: 2.2 angstrom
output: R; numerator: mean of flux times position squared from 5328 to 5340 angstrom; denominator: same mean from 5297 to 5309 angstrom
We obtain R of 0.93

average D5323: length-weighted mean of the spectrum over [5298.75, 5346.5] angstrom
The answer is 12.3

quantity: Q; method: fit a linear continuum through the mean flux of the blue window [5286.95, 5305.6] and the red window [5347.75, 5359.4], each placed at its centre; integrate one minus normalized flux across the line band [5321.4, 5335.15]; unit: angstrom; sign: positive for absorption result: 1.6 angstrom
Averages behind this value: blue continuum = 12.8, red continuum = 12.9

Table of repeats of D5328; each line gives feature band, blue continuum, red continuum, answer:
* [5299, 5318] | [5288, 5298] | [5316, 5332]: -0.66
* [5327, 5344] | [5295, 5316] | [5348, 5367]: 1.41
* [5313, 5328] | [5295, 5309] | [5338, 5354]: 0.52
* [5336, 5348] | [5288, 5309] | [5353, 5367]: 0.80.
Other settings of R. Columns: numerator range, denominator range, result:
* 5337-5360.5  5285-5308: 0.99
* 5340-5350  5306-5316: 0.91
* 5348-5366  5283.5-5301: 1.04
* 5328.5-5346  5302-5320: 0.92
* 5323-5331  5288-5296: 0.87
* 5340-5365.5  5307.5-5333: 1.04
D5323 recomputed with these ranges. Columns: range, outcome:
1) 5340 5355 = 12.2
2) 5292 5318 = 12.9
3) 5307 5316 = 13.1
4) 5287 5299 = 13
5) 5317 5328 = 12.1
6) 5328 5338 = 11.6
